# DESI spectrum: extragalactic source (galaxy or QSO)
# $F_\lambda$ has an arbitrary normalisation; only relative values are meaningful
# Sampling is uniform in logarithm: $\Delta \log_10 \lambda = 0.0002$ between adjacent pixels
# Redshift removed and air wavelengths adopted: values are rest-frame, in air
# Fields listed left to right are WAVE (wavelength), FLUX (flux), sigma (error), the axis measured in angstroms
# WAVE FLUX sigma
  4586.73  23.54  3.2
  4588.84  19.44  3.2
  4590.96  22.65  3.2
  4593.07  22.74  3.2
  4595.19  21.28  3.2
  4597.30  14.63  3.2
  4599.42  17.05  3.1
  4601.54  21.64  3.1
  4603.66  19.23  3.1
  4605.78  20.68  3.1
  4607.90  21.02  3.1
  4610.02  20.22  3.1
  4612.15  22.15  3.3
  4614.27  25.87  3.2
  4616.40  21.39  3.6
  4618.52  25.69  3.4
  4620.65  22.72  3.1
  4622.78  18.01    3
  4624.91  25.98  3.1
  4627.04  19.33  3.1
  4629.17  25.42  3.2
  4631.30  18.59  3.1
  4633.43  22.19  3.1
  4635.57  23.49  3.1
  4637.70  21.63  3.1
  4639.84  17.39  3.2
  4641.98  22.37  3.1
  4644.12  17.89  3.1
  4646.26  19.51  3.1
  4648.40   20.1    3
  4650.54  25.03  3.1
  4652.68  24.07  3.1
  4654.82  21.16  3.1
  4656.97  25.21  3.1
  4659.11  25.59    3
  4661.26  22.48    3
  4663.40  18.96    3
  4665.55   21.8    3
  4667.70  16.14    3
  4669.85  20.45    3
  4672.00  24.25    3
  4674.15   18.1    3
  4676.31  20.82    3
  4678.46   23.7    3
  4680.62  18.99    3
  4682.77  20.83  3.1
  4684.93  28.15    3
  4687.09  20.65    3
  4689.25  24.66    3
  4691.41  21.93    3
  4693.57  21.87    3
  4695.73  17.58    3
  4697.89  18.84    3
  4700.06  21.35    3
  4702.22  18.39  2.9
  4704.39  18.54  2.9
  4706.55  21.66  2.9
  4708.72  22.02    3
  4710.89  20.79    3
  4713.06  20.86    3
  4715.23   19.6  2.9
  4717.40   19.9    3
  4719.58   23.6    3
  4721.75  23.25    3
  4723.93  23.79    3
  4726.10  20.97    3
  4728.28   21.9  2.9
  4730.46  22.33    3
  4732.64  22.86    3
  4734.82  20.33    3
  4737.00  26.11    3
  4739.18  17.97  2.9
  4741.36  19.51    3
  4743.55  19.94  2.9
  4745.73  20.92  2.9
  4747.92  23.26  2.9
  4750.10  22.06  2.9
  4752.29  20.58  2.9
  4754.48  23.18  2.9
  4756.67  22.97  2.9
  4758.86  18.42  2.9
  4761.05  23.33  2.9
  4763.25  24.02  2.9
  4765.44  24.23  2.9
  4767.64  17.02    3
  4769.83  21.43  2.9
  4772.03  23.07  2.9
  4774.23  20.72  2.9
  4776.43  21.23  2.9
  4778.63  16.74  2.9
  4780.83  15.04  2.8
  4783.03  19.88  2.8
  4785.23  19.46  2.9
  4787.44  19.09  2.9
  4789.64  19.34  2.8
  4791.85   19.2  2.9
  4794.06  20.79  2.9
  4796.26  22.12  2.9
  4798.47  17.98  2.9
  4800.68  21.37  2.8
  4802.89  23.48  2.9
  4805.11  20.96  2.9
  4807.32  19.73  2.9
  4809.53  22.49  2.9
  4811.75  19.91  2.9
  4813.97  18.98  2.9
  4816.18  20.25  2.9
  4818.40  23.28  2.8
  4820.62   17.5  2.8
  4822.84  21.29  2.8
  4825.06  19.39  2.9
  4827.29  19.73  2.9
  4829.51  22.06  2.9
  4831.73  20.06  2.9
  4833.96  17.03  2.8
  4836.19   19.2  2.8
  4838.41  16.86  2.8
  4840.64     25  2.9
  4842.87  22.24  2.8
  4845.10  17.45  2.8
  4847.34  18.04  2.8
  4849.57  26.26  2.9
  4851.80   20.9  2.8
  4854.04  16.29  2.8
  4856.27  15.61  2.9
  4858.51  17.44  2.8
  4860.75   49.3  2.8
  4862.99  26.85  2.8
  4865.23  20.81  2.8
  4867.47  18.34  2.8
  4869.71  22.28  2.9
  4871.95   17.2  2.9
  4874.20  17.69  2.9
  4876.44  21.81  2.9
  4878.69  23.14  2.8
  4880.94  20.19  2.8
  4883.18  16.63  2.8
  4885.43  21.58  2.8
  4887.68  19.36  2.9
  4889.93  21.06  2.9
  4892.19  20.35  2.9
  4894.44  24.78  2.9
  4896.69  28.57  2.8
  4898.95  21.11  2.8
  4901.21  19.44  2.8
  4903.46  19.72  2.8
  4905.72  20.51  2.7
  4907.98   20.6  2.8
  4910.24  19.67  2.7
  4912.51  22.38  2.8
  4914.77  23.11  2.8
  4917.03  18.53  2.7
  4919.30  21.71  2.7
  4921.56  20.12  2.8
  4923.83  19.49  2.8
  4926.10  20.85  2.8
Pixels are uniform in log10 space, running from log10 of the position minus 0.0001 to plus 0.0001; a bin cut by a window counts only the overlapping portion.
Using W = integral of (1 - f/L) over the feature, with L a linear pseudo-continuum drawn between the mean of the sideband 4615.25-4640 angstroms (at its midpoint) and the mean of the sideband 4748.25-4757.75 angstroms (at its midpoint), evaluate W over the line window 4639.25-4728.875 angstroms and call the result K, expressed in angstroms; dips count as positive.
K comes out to 3.23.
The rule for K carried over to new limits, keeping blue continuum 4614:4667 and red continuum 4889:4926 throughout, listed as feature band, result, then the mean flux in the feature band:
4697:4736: 1.06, 21.2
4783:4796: 1.10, 19.8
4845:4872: -1.26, 22.4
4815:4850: 2.05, 20.2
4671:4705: 1.03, 21.2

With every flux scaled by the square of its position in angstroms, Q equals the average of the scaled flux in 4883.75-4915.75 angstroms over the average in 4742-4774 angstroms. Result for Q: 1.05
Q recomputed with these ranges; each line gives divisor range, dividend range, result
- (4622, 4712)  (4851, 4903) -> 1.11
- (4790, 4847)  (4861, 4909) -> 1.09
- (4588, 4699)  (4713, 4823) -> 1.03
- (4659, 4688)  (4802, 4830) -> 1.03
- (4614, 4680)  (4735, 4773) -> 1.04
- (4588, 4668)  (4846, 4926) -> 1.12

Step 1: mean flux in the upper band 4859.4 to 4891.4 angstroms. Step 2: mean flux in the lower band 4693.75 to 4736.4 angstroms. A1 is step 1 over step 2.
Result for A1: 1.1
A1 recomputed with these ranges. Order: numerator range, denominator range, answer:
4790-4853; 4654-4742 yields 0.96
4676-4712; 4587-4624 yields 1.01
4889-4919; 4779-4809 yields 1.08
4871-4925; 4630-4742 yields 0.97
